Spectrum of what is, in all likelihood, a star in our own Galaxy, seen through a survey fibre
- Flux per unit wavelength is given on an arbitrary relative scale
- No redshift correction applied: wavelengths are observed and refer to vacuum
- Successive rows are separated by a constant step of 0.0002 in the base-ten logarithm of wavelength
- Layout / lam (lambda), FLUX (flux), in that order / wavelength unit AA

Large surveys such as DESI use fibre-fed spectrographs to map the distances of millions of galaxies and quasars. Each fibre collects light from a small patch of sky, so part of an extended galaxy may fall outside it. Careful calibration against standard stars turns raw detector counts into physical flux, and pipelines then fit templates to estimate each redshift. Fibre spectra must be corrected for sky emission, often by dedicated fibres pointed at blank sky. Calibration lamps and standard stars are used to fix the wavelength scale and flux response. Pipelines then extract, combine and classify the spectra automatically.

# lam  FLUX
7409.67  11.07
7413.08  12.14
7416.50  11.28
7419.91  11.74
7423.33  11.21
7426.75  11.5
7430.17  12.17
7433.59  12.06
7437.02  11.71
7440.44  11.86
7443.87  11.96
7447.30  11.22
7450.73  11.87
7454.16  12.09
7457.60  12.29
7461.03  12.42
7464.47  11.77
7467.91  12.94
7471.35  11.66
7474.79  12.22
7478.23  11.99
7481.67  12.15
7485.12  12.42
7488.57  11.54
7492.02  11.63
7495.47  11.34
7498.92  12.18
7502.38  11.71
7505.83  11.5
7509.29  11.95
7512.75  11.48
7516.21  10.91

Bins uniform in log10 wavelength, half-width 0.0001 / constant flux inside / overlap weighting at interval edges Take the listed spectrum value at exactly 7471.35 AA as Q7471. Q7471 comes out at 11.66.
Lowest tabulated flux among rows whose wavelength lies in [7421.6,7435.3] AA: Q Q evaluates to 11.21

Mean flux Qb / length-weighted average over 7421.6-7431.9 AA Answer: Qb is 11.6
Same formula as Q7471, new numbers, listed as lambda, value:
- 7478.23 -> 11.99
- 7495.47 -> 11.34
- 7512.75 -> 11.48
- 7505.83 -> 11.5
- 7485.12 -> 12.42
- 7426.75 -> 11.5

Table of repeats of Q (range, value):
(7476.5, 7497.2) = 11.34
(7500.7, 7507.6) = 11.5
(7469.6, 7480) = 11.66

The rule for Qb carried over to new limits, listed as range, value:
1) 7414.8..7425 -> 11.4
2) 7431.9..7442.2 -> 11.9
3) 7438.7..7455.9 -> 11.8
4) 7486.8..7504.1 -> 11.7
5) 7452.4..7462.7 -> 12.3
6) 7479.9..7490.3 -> 12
